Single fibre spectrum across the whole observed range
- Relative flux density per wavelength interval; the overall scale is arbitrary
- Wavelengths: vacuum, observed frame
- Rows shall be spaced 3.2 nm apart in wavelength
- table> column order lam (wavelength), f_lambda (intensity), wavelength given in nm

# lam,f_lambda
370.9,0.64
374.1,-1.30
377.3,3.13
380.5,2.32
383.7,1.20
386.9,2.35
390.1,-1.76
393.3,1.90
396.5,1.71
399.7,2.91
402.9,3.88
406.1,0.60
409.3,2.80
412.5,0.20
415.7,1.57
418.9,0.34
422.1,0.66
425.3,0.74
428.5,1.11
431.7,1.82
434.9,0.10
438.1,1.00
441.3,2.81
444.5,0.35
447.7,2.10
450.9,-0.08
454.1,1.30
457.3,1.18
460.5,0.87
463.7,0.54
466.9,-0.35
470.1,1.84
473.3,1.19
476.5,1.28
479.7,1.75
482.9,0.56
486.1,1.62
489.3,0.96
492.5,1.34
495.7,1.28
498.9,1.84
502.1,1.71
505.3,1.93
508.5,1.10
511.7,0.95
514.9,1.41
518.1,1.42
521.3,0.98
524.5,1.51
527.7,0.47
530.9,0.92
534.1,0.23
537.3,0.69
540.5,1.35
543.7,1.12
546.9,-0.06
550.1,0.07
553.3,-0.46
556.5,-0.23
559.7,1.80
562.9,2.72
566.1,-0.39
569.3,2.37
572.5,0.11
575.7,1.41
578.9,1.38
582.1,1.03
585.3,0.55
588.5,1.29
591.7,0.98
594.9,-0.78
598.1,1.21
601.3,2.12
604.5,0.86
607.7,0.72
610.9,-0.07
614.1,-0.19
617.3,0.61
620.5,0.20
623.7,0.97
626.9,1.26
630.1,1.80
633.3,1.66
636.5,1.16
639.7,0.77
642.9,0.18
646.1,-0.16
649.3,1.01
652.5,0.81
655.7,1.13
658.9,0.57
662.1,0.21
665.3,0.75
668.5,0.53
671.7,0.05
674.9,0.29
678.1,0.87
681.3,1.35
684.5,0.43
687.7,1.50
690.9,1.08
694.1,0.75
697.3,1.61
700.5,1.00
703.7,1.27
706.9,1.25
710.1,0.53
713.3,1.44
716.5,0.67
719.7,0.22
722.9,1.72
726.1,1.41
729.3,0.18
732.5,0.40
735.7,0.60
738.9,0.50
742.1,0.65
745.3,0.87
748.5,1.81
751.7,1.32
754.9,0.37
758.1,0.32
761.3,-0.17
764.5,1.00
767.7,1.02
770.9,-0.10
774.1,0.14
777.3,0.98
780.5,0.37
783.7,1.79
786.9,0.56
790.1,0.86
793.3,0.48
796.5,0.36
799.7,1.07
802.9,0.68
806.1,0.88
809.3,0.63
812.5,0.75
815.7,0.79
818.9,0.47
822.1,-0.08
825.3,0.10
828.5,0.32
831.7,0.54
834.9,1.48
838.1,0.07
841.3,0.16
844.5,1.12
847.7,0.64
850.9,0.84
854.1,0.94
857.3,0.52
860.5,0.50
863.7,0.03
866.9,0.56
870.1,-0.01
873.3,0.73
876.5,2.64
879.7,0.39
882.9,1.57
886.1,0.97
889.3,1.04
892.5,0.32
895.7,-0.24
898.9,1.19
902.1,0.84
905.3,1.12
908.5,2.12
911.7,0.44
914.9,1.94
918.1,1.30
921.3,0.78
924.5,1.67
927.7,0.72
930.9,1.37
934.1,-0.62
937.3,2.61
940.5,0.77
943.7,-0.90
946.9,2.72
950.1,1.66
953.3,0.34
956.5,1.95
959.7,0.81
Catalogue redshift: 1.35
